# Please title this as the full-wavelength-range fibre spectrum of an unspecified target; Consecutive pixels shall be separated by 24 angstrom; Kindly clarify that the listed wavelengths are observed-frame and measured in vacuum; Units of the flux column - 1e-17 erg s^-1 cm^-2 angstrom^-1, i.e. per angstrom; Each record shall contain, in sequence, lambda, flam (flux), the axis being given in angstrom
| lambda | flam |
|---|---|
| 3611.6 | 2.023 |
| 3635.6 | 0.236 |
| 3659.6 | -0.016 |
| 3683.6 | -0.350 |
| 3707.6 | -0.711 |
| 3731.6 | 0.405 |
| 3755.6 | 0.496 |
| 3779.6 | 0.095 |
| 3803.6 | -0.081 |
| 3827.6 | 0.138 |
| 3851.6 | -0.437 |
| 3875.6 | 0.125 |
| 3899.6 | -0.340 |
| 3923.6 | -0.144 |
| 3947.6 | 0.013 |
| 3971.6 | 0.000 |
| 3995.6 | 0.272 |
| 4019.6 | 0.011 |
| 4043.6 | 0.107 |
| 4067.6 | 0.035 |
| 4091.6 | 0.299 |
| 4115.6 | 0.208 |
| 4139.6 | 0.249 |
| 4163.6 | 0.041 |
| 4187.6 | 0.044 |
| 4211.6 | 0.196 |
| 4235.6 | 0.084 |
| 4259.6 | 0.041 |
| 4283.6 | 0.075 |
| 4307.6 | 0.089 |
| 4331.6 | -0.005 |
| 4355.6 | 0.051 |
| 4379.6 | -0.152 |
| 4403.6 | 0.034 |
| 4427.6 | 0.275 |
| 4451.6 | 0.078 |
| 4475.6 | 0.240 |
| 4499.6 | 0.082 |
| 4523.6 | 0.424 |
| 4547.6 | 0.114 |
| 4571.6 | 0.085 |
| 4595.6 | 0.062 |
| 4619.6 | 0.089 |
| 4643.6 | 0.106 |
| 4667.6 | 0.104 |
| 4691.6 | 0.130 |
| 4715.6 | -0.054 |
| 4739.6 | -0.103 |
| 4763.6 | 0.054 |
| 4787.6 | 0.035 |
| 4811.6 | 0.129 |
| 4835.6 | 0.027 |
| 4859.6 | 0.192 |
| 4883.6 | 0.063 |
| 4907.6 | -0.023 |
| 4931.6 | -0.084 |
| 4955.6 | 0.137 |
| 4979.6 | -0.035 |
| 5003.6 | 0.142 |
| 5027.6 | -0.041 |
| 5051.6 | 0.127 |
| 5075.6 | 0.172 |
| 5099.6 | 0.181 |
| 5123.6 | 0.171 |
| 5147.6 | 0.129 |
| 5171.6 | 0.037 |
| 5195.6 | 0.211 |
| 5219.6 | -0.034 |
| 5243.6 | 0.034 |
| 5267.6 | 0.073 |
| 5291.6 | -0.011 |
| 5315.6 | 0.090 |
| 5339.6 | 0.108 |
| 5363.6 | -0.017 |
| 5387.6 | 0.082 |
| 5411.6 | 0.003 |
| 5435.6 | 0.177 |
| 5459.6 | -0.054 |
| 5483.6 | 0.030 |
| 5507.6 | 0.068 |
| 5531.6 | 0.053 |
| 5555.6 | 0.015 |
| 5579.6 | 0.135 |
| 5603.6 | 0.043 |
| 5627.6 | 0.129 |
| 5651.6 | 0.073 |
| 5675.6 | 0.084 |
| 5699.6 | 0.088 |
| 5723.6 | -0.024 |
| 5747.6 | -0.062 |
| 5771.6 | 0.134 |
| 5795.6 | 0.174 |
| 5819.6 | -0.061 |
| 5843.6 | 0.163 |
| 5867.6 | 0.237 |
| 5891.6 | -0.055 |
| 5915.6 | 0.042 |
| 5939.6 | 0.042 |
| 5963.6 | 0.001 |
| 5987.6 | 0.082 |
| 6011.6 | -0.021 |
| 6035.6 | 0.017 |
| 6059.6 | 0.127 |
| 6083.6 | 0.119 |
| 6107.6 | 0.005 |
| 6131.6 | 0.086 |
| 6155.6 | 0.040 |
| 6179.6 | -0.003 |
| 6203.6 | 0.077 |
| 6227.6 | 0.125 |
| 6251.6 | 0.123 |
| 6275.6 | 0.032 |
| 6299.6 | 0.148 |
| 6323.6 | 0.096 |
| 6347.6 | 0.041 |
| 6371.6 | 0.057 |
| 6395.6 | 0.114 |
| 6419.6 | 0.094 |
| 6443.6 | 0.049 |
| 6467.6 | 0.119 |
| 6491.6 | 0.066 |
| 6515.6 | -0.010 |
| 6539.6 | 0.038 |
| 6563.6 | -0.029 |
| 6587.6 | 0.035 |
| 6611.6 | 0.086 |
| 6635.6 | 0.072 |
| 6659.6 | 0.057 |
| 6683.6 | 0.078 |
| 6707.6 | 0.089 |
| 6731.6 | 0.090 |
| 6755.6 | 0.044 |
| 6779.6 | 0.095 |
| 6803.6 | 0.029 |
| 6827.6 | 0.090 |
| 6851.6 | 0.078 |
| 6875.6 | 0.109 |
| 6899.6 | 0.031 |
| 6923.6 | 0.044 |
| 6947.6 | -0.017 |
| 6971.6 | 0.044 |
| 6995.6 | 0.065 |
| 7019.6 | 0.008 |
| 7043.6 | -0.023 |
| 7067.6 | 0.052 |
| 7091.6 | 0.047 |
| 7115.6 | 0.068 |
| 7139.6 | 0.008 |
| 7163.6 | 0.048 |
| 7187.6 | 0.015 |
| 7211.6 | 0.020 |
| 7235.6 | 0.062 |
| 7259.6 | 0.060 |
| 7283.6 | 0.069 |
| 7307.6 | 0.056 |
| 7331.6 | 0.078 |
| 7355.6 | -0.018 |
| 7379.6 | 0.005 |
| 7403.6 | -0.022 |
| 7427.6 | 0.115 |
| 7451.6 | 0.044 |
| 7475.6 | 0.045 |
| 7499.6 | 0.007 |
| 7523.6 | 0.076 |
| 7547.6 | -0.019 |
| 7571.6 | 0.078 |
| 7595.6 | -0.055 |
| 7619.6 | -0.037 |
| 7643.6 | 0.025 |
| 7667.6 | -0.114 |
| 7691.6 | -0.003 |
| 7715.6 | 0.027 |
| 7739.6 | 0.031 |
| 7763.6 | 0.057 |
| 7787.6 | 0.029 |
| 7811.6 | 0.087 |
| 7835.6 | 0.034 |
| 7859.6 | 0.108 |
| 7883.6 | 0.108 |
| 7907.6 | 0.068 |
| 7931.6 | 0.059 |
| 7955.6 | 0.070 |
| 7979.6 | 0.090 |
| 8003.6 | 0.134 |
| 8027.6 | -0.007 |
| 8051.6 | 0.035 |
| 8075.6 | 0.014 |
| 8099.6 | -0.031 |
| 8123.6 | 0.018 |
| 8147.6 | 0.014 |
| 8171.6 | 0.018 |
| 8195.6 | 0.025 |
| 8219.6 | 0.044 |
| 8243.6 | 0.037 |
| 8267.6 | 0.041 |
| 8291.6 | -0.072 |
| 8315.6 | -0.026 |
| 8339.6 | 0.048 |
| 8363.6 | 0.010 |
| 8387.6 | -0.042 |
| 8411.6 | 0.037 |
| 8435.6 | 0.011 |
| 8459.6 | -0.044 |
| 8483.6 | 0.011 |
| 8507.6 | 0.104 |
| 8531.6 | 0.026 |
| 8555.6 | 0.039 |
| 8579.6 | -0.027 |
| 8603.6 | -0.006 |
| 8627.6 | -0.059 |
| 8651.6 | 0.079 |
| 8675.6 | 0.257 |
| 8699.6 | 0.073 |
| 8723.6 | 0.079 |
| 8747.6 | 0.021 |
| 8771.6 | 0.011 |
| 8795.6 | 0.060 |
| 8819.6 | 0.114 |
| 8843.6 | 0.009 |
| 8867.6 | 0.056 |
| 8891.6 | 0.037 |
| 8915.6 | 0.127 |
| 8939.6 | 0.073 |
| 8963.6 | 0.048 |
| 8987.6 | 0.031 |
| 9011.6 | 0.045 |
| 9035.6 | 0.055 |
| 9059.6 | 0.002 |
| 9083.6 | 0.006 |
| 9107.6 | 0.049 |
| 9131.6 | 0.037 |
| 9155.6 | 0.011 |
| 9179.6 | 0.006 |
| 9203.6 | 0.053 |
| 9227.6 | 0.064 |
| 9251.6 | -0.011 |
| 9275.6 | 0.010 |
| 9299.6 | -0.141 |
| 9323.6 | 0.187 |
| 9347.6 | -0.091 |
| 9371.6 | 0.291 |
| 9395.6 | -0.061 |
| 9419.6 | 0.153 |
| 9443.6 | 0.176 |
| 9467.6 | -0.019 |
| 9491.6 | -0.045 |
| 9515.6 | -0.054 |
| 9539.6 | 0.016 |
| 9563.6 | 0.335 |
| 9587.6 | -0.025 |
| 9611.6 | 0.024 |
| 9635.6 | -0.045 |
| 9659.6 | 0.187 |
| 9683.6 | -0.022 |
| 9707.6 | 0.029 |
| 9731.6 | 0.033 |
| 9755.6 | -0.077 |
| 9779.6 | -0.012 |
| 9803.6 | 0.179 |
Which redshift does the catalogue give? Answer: 1.325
